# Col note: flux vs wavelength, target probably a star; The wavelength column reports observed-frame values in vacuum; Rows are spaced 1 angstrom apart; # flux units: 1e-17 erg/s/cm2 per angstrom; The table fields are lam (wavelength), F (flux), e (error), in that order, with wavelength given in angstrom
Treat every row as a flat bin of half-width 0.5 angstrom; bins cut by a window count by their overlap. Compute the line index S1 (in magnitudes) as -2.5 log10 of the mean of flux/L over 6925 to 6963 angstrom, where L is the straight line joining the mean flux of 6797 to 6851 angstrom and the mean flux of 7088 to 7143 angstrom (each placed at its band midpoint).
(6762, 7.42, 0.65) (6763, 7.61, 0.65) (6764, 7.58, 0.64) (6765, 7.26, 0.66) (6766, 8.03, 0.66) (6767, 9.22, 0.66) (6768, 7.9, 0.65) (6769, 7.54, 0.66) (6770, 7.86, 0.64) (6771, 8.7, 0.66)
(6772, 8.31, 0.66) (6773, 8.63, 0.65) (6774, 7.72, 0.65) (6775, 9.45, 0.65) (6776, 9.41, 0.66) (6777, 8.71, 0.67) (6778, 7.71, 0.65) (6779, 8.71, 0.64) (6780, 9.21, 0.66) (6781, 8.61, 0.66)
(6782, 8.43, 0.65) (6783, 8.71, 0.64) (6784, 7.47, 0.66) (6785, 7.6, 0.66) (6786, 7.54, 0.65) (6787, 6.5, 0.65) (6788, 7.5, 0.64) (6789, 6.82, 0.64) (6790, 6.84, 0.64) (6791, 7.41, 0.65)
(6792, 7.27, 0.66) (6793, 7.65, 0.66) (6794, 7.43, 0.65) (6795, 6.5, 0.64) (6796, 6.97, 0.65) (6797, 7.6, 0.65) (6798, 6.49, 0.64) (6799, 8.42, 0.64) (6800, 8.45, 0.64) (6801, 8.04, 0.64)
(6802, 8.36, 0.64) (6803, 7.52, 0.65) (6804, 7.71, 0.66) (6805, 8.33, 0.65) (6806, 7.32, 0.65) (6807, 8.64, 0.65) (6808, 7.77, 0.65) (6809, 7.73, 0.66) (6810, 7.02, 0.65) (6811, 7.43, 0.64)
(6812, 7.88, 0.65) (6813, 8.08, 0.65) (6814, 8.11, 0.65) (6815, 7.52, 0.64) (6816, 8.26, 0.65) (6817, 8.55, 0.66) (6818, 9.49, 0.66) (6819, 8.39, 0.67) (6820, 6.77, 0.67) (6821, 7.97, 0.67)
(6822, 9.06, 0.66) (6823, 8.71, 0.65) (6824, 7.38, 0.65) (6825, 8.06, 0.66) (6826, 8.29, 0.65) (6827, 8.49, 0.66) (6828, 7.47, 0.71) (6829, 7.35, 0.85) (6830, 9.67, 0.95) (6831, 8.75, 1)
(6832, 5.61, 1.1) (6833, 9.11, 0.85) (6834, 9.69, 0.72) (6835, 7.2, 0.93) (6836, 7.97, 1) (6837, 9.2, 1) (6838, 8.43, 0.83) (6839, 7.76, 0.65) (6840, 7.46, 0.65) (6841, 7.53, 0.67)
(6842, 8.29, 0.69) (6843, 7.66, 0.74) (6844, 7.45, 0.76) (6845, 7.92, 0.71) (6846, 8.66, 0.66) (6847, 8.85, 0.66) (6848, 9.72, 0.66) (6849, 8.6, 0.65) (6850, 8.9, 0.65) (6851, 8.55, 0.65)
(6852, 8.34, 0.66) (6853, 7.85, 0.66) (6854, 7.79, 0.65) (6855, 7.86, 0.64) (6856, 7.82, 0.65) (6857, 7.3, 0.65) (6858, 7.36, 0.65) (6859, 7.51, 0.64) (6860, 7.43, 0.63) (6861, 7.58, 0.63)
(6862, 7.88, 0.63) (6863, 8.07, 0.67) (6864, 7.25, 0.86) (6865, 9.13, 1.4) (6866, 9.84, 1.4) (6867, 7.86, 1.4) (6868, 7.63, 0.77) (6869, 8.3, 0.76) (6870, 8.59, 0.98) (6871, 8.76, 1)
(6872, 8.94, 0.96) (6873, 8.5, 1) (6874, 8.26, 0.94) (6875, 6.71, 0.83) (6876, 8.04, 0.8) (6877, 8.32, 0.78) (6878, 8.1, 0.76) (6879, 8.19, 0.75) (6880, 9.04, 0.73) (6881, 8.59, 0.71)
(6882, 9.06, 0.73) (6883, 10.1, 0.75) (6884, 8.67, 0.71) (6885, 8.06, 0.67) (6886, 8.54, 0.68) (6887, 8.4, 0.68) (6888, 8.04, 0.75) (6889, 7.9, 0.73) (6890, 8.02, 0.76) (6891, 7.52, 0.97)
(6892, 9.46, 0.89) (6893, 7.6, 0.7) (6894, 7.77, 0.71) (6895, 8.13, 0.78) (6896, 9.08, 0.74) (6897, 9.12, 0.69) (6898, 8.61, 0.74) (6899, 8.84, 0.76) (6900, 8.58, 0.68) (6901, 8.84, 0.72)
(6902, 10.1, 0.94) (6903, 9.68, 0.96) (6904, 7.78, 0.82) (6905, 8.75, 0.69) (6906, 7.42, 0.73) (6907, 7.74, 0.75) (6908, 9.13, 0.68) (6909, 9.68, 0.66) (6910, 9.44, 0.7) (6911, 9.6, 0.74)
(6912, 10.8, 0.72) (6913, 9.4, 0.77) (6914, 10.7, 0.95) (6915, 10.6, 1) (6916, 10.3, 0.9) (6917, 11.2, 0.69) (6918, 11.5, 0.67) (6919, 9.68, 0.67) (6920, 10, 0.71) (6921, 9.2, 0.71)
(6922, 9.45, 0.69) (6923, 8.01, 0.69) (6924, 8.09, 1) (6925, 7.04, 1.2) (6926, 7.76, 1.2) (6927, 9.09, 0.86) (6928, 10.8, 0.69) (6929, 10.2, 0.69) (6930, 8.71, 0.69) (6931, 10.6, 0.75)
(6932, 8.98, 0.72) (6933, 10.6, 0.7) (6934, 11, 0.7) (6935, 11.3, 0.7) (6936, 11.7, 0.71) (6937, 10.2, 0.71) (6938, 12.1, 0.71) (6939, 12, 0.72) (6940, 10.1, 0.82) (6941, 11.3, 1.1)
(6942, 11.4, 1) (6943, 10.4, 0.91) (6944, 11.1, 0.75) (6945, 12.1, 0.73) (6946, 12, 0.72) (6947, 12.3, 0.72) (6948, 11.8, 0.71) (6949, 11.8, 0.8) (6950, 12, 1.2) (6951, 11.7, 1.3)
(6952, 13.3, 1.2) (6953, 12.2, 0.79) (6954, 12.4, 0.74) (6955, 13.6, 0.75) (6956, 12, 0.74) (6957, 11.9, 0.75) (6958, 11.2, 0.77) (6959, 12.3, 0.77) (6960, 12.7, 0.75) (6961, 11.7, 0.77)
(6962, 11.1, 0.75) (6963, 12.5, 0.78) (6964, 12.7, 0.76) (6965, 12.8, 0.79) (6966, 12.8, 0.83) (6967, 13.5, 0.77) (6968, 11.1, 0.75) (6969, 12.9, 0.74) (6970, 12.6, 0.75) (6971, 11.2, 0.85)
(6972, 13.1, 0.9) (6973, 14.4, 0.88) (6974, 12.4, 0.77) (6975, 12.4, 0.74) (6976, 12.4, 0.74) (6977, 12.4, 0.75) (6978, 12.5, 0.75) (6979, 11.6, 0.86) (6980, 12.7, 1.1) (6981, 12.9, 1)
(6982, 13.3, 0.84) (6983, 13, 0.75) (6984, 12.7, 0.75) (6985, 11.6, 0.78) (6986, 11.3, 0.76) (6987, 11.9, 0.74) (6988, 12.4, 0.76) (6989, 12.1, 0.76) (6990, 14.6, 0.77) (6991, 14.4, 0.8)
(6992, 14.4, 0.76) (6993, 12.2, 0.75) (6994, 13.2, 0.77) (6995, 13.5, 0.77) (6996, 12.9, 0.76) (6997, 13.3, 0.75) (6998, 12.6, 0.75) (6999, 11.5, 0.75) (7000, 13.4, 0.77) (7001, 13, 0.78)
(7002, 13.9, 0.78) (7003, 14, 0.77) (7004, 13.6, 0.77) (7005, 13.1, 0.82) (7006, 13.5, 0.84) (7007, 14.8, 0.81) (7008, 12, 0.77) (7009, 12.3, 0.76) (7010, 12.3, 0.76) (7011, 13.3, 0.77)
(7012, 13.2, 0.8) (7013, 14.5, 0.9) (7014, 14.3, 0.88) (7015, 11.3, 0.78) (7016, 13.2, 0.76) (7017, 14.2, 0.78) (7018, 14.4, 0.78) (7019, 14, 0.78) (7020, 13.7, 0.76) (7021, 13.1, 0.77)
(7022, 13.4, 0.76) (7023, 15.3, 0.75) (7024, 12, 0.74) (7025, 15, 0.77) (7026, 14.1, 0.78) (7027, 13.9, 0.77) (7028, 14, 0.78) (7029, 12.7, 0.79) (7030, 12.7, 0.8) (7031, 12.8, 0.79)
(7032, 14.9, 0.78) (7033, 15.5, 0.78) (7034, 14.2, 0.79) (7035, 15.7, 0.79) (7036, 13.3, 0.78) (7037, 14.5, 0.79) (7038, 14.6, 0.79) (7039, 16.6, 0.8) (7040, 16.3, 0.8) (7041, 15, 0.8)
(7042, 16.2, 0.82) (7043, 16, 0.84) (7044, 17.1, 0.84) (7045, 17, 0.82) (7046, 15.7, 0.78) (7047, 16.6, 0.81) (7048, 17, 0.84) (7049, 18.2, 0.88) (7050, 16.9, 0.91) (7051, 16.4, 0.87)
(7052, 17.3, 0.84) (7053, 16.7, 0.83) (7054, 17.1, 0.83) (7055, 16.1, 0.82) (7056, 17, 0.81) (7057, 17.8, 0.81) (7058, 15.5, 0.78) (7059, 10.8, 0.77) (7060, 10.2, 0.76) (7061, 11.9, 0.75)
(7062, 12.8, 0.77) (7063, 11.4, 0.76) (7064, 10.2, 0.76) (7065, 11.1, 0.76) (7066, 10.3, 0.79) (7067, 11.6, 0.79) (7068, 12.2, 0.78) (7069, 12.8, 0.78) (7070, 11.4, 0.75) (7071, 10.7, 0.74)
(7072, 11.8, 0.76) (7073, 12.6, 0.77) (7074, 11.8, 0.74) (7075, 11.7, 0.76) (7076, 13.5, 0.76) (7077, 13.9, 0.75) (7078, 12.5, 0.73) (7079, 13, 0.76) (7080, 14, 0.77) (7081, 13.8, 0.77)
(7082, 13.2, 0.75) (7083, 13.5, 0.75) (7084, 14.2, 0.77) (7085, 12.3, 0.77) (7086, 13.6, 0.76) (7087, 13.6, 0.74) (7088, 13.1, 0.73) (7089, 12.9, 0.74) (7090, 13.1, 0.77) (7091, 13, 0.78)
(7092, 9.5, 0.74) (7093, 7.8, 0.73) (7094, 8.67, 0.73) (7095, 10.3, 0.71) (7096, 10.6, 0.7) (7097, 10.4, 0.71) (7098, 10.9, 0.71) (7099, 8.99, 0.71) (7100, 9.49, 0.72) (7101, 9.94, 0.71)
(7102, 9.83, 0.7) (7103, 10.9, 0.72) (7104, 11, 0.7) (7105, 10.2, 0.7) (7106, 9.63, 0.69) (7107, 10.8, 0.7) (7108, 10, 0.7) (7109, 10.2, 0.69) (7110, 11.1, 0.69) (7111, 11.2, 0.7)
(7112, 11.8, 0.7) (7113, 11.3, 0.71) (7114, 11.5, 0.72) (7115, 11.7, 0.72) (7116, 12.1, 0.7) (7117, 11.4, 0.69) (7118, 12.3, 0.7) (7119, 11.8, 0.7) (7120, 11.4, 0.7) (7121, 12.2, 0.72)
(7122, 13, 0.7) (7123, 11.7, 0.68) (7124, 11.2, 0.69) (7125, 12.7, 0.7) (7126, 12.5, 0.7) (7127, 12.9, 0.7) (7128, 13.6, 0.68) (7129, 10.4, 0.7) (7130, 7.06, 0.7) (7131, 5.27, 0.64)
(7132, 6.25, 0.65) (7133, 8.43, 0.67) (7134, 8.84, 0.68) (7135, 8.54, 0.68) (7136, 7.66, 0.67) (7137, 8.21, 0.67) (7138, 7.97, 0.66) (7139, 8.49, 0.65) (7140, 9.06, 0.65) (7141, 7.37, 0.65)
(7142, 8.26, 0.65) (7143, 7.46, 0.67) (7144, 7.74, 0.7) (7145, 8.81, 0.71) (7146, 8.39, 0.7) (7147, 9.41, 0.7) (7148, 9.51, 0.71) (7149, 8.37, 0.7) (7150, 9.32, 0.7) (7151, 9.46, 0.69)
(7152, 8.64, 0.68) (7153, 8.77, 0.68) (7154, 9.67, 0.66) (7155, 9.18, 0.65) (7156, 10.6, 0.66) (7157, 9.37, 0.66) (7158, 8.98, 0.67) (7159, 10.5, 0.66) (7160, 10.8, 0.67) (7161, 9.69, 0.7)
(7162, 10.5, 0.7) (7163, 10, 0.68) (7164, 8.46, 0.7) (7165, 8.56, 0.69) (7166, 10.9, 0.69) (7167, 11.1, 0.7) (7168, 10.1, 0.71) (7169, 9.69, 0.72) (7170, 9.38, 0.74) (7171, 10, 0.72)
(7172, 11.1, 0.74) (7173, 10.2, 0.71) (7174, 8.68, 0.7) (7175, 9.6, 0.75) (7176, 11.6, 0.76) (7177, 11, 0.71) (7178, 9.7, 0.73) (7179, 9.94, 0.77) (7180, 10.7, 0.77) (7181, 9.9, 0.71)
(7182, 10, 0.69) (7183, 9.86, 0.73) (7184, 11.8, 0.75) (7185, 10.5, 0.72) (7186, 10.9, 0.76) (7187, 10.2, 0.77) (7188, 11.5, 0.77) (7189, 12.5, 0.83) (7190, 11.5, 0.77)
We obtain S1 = -0.24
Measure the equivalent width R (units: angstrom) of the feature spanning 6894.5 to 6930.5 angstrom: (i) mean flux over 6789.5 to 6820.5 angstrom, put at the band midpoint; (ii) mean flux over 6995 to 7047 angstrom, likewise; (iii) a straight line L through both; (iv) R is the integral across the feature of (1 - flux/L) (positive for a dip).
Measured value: 5.3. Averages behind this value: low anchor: 7.74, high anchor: 14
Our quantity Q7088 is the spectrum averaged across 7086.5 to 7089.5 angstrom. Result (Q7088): 13.2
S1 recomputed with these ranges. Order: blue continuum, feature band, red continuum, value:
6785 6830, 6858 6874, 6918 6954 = 0.11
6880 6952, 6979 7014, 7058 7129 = -0.23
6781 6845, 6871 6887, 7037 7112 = 0.08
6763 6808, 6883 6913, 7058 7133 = 0.06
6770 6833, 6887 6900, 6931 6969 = 0.23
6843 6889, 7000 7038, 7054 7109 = -0.25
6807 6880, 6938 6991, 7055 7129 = -0.23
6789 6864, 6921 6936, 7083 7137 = -0.06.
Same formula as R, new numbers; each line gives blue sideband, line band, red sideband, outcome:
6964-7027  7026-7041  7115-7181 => -2.66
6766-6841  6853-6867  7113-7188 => 0.68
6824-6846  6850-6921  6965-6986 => 7.53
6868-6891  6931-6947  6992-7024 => -0.66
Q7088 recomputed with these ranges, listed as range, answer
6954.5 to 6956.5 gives 12.8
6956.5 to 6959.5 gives 11.8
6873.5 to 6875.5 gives 7.48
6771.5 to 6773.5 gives 8.47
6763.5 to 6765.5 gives 7.42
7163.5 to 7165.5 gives 8.51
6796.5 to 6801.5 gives 7.8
